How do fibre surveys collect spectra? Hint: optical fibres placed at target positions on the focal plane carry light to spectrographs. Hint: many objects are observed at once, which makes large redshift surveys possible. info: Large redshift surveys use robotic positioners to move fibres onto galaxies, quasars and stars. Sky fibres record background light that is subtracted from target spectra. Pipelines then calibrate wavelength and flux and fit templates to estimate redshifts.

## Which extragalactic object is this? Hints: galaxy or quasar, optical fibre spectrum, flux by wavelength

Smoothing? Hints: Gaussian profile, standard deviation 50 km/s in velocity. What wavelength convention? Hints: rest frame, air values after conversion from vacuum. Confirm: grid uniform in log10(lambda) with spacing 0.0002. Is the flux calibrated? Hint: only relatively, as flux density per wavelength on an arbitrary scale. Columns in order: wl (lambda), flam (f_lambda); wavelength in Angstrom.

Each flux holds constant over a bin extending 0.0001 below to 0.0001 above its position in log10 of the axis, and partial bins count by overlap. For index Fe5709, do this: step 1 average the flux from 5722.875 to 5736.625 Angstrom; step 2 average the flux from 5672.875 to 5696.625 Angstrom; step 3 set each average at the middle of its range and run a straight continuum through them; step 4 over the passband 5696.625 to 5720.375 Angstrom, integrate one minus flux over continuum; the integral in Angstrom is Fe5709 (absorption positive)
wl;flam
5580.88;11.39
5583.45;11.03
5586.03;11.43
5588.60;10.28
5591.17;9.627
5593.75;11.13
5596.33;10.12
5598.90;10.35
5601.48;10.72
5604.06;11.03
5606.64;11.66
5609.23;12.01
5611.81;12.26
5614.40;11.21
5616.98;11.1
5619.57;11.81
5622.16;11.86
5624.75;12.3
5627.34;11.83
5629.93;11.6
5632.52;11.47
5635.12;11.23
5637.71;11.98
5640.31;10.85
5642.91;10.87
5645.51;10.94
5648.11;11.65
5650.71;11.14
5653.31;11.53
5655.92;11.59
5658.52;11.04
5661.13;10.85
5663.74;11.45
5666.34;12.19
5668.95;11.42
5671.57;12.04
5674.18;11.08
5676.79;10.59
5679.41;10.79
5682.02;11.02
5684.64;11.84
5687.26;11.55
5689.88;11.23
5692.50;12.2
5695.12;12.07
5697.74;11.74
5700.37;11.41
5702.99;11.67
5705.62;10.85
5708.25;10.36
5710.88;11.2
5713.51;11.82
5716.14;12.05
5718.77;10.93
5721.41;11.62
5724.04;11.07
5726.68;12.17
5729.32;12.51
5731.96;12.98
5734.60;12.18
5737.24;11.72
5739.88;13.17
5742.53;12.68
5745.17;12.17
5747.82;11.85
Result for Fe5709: 0.9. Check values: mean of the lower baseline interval 11.4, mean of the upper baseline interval 12.2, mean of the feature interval 11.3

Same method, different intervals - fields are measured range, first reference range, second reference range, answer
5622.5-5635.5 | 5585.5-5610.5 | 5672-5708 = -0.9 Angstrom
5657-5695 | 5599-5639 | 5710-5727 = 0.5 Angstrom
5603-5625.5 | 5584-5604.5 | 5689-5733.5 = -1.9 Angstrom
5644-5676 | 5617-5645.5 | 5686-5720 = 0.3 Angstrom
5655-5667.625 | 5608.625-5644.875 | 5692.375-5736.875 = 0.2 Angstrom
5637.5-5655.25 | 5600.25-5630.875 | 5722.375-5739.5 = 0.8 Angstrom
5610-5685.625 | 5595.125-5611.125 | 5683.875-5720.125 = -1.3 Angstrom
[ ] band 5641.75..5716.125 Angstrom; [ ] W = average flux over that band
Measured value 11.4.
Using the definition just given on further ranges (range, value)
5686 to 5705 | 11.7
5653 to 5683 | 11.3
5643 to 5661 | 11.3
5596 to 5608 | 10.8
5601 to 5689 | 11.4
